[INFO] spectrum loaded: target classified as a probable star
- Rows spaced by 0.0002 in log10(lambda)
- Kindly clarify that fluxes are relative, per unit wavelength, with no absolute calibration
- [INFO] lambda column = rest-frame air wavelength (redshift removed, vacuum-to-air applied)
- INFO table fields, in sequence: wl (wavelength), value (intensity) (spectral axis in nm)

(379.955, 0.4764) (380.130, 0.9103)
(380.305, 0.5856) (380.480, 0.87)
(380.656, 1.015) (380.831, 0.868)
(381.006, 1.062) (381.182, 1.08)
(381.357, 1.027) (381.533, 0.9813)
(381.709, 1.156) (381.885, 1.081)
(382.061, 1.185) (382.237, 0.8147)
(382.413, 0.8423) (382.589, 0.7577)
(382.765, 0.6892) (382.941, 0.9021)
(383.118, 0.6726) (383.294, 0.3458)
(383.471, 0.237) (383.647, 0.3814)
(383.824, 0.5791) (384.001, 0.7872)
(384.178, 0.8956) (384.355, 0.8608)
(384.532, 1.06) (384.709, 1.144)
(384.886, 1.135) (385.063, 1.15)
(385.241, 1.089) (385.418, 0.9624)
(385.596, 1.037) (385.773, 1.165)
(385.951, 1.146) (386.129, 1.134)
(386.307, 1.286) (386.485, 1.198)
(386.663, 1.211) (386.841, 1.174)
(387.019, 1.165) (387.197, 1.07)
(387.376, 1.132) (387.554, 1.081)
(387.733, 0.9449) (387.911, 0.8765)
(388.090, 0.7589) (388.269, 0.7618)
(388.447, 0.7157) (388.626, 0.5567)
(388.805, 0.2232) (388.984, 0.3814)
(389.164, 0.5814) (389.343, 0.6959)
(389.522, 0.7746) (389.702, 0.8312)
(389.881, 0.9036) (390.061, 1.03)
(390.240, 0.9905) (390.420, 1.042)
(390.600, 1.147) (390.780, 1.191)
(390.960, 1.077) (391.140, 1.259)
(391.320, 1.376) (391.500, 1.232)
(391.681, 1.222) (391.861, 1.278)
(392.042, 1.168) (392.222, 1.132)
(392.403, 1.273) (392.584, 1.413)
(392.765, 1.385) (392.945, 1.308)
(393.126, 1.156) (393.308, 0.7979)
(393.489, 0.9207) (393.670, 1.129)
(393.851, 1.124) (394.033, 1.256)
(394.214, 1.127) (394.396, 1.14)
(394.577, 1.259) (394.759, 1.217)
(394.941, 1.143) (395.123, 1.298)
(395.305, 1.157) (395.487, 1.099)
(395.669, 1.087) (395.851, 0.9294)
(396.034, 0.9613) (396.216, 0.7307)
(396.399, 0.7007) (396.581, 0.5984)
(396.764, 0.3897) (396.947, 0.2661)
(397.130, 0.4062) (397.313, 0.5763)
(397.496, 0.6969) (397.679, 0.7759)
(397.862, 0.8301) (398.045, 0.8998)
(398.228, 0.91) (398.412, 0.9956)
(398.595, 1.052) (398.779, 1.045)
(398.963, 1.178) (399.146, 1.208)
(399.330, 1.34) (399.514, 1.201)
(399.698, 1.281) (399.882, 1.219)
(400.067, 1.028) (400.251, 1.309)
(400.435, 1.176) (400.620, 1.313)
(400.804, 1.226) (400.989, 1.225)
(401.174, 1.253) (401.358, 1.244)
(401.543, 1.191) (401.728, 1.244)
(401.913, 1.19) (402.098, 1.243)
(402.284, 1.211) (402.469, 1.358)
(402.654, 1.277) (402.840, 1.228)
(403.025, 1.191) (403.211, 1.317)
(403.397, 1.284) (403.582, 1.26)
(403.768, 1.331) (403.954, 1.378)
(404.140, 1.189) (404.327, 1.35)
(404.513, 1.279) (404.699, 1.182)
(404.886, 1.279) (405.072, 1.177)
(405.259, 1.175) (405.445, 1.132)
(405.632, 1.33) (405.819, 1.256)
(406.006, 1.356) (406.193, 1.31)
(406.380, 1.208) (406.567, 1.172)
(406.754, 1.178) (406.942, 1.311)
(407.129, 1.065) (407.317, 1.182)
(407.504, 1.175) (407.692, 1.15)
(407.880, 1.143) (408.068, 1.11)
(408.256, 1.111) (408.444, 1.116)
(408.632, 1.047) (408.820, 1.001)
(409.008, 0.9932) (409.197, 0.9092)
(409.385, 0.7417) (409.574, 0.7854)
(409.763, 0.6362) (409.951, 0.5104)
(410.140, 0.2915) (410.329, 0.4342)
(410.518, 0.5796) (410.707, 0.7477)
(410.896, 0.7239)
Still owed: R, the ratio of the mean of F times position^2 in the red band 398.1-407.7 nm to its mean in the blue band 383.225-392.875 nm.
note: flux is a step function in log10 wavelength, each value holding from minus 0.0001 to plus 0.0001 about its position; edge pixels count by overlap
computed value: 1.34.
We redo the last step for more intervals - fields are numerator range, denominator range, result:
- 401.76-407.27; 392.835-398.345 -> 1.40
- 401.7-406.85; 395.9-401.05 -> 1.36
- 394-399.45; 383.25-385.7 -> 1.18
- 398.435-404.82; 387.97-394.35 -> 1.29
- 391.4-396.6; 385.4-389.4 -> 1.25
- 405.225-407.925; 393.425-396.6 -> 1.21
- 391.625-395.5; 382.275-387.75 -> 1.31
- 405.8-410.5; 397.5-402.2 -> 0.91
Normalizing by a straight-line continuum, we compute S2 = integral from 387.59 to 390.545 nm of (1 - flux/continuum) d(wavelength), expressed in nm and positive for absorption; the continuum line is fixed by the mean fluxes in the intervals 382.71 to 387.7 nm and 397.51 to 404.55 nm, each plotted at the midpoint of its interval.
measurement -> 0.722 nm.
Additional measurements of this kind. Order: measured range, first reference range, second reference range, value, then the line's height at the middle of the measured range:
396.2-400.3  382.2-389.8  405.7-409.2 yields 0.55 nm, 1.03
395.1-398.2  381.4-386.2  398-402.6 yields 0.94 nm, 1.12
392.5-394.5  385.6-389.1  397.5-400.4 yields -0.29 nm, 1.01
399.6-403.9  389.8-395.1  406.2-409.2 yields -0.38 nm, 1.14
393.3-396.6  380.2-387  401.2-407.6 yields 0.16 nm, 1.1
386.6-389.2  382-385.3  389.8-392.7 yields 0.41 nm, 1.01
